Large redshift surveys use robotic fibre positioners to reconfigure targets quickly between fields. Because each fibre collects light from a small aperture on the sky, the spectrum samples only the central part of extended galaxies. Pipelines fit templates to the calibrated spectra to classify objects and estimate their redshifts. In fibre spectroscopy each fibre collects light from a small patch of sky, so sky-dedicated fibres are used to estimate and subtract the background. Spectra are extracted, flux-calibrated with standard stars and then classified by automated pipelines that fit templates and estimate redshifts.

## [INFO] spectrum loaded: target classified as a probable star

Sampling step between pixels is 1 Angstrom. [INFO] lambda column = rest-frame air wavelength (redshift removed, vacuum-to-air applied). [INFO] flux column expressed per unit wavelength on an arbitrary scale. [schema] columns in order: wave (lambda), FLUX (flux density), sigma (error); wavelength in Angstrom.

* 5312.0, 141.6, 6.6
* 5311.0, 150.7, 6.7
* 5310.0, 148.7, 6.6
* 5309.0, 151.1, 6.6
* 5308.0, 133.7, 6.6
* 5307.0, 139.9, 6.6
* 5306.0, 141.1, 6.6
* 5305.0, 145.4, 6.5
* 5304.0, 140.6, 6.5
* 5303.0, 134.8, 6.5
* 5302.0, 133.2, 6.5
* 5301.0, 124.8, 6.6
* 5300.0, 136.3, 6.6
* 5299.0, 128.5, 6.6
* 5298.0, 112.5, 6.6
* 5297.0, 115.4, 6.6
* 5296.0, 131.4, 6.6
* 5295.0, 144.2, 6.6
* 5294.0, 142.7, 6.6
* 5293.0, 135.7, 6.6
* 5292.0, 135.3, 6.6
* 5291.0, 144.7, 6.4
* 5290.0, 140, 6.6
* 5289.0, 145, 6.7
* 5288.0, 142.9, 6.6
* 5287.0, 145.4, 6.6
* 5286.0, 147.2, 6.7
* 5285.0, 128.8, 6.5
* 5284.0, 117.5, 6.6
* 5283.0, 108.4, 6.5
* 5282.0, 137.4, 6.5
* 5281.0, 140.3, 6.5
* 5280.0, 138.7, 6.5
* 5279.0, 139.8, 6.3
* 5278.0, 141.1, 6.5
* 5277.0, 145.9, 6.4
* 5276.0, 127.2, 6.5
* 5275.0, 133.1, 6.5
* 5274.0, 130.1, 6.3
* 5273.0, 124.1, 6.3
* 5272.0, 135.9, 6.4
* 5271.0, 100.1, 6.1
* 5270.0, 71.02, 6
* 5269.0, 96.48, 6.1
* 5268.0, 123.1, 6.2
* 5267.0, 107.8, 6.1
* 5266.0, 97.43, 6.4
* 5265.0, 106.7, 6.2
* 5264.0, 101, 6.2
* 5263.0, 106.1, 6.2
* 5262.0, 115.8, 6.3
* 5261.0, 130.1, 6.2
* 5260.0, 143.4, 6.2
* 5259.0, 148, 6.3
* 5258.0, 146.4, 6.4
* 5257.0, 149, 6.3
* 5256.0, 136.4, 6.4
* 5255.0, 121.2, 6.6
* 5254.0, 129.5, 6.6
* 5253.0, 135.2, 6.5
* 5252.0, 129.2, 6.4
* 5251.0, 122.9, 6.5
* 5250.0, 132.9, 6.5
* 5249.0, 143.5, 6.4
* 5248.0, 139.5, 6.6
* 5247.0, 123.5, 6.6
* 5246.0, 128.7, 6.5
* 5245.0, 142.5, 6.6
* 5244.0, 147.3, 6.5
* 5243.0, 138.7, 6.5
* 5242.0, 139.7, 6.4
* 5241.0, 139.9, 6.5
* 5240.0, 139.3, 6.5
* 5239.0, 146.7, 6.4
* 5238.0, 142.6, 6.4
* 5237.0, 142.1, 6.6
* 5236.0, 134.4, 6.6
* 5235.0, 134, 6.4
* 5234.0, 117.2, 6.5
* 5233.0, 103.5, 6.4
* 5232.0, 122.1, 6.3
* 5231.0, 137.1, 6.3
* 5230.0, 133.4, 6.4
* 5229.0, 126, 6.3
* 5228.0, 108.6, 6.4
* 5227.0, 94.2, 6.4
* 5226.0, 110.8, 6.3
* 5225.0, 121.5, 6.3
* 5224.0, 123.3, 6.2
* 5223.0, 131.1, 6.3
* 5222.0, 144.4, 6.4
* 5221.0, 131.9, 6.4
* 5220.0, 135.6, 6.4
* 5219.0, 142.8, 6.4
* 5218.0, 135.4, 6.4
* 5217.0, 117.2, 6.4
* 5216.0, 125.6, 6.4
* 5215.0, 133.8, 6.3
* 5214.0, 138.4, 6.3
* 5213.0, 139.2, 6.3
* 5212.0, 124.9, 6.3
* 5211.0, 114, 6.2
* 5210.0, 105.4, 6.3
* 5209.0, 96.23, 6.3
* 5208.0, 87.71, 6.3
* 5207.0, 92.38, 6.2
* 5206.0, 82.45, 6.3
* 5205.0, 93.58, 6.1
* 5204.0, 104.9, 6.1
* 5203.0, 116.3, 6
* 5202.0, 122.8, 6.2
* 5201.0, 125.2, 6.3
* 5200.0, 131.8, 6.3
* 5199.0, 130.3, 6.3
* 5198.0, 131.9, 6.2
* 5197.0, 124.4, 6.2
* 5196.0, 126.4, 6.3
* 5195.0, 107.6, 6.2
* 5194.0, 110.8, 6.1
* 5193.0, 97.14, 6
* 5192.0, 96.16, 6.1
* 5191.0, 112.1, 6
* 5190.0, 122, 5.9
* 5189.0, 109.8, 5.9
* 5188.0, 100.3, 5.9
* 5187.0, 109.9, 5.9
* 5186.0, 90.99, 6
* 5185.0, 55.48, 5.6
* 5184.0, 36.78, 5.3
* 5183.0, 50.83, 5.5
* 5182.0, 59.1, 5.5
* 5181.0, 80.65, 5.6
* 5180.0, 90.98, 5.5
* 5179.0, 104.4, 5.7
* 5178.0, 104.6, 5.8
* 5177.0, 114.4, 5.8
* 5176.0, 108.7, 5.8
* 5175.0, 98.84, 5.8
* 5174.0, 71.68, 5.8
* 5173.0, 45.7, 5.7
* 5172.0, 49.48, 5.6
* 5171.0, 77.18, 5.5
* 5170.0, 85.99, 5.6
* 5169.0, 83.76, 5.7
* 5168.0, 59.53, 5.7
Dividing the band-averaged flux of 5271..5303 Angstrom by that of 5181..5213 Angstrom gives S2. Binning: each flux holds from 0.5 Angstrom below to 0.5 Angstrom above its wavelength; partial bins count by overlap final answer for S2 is 1.3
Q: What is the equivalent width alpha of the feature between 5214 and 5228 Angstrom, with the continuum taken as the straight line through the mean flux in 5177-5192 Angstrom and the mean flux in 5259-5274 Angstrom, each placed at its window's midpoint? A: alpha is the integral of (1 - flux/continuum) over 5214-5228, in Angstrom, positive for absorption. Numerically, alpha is -3.8 Angstrom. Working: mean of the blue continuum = 88.9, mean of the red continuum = 113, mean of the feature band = 127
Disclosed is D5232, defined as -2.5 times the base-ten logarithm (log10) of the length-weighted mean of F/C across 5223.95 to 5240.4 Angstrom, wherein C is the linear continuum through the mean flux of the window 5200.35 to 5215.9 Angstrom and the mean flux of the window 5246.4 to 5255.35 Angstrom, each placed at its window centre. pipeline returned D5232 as -0.02 mag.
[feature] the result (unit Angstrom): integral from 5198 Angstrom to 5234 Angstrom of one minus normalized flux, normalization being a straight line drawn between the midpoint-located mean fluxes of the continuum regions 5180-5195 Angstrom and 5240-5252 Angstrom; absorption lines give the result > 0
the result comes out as -2.67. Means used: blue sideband 88.8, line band 120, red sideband 136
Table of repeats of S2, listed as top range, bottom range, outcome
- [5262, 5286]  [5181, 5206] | 1.18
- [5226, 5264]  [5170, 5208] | 1.35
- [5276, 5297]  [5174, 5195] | 1.48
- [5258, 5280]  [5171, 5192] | 1.41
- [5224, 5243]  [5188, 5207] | 1.13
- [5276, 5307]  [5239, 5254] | 1.00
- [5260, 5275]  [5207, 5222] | 0.91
